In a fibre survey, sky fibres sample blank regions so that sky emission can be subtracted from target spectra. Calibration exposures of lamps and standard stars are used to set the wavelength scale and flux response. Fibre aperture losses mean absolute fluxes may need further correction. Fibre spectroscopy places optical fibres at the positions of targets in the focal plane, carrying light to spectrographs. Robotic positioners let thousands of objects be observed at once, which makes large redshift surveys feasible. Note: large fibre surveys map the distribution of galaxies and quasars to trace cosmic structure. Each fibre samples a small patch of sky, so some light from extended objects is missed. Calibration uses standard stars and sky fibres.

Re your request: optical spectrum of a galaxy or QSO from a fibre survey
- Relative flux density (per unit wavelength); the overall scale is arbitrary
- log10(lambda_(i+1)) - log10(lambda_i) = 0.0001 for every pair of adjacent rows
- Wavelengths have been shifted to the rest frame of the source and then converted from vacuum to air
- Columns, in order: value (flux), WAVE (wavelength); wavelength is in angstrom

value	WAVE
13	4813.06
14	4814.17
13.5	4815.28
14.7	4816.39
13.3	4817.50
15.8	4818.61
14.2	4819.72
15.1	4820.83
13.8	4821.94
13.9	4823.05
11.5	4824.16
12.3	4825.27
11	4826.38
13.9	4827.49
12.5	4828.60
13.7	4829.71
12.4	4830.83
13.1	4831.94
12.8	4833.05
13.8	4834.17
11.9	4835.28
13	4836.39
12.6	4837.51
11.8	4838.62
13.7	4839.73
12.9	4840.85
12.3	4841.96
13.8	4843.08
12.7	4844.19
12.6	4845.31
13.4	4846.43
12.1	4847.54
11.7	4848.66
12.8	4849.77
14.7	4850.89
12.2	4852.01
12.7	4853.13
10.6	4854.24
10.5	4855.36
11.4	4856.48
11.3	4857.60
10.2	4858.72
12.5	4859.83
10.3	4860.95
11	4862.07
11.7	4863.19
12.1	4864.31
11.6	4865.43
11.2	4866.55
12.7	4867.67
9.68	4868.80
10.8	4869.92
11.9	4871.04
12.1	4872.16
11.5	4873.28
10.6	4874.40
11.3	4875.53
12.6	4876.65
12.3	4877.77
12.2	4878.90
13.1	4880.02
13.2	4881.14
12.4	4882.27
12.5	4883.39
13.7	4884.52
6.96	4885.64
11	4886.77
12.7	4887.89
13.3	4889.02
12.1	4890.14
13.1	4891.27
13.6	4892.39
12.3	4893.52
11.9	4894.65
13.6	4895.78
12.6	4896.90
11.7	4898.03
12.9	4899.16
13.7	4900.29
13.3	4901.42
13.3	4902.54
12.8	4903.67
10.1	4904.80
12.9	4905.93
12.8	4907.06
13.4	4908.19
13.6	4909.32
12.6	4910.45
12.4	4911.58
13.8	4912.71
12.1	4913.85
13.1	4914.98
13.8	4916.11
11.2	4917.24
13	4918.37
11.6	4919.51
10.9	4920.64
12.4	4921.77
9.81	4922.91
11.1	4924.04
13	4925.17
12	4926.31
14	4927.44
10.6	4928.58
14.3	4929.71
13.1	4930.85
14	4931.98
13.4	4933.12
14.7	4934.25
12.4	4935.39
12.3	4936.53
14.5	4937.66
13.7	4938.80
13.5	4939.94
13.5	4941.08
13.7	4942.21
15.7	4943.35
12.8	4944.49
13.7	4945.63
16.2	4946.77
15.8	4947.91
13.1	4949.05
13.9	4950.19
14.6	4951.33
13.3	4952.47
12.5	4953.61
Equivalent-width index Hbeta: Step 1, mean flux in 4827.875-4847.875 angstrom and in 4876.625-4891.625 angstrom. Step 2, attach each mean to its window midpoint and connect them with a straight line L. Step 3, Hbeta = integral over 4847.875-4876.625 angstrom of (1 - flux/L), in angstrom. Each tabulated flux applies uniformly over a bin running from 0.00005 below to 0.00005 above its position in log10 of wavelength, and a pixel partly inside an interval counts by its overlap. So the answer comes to 2.13 angstrom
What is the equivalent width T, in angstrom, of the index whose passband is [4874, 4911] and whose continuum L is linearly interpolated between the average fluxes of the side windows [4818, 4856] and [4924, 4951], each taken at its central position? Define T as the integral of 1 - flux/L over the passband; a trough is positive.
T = 2.3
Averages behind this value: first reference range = 12.9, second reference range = 13.6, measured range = 12.4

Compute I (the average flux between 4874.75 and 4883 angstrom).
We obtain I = 12.4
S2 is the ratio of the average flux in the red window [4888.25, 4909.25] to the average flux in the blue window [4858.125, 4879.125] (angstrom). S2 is 1.11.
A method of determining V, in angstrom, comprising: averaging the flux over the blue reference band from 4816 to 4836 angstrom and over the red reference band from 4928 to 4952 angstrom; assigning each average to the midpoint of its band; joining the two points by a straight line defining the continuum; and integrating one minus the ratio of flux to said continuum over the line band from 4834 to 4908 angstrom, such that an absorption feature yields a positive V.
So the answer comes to 7.2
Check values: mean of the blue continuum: 13.3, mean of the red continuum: 13.8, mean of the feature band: 12.2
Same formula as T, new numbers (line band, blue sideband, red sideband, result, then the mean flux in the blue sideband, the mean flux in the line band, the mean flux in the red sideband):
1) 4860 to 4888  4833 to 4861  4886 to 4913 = 1.96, 12.3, 11.6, 12.7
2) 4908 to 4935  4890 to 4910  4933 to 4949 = 1.52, 12.8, 12.7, 14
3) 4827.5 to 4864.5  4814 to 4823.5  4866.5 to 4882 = 2.04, 14.3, 12.4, 11.8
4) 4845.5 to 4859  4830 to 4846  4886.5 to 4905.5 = 0.80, 12.8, 12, 12.6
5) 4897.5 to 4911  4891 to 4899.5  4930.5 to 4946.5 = 0.15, 12.7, 12.8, 13.7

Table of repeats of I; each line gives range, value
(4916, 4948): 13.1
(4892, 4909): 12.7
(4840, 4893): 12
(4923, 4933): 12.7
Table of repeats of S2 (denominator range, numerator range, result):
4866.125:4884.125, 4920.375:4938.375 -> 1.07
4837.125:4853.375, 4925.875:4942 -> 1.04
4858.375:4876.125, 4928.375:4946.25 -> 1.20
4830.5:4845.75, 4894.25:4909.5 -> 0.99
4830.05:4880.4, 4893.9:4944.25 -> 1.06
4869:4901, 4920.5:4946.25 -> 1.07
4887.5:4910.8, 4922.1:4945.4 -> 1.03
